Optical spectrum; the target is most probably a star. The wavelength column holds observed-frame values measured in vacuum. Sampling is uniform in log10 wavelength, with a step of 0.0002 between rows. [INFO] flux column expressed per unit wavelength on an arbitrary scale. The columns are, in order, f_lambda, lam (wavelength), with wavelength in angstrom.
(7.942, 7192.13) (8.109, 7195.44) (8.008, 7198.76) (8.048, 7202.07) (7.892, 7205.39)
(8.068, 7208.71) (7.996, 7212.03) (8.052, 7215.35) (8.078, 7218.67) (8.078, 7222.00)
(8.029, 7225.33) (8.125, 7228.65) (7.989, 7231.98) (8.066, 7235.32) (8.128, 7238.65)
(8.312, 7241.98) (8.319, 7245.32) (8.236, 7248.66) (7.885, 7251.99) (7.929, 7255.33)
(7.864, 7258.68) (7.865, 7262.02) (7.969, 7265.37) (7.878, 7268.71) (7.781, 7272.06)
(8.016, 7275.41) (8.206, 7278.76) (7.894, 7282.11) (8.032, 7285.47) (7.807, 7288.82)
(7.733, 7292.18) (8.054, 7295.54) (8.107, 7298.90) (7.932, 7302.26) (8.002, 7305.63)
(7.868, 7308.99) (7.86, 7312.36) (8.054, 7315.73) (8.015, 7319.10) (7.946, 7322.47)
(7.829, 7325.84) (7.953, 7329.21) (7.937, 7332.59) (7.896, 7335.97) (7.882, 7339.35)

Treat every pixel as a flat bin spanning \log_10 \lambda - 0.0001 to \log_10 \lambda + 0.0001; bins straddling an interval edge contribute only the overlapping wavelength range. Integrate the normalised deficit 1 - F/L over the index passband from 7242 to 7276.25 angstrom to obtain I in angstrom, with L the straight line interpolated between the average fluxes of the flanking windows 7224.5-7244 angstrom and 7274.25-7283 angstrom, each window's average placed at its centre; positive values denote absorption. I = 0.4 angstrom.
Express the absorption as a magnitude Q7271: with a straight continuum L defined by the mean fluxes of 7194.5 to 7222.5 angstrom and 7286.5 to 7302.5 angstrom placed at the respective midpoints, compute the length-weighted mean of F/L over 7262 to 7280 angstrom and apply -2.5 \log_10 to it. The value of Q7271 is 0.001 mag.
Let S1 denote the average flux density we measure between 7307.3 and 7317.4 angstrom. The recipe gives 7.93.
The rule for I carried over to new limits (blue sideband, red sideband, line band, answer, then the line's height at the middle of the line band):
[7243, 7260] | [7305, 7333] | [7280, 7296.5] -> 0.2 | 7.99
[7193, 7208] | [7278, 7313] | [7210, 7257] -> -0.6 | 7.99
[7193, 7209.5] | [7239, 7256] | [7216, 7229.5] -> 0.0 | 8.08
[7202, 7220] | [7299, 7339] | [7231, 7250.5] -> -0.4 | 8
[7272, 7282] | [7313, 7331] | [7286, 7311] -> 0.2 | 7.99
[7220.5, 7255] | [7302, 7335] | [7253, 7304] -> 0.5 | 8.02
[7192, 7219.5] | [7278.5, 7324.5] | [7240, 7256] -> -0.3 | 8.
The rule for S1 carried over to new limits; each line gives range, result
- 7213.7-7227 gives 8.06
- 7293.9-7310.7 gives 7.99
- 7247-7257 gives 8.02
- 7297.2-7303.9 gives 8.02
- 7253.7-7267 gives 7.9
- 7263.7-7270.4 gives 7.93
